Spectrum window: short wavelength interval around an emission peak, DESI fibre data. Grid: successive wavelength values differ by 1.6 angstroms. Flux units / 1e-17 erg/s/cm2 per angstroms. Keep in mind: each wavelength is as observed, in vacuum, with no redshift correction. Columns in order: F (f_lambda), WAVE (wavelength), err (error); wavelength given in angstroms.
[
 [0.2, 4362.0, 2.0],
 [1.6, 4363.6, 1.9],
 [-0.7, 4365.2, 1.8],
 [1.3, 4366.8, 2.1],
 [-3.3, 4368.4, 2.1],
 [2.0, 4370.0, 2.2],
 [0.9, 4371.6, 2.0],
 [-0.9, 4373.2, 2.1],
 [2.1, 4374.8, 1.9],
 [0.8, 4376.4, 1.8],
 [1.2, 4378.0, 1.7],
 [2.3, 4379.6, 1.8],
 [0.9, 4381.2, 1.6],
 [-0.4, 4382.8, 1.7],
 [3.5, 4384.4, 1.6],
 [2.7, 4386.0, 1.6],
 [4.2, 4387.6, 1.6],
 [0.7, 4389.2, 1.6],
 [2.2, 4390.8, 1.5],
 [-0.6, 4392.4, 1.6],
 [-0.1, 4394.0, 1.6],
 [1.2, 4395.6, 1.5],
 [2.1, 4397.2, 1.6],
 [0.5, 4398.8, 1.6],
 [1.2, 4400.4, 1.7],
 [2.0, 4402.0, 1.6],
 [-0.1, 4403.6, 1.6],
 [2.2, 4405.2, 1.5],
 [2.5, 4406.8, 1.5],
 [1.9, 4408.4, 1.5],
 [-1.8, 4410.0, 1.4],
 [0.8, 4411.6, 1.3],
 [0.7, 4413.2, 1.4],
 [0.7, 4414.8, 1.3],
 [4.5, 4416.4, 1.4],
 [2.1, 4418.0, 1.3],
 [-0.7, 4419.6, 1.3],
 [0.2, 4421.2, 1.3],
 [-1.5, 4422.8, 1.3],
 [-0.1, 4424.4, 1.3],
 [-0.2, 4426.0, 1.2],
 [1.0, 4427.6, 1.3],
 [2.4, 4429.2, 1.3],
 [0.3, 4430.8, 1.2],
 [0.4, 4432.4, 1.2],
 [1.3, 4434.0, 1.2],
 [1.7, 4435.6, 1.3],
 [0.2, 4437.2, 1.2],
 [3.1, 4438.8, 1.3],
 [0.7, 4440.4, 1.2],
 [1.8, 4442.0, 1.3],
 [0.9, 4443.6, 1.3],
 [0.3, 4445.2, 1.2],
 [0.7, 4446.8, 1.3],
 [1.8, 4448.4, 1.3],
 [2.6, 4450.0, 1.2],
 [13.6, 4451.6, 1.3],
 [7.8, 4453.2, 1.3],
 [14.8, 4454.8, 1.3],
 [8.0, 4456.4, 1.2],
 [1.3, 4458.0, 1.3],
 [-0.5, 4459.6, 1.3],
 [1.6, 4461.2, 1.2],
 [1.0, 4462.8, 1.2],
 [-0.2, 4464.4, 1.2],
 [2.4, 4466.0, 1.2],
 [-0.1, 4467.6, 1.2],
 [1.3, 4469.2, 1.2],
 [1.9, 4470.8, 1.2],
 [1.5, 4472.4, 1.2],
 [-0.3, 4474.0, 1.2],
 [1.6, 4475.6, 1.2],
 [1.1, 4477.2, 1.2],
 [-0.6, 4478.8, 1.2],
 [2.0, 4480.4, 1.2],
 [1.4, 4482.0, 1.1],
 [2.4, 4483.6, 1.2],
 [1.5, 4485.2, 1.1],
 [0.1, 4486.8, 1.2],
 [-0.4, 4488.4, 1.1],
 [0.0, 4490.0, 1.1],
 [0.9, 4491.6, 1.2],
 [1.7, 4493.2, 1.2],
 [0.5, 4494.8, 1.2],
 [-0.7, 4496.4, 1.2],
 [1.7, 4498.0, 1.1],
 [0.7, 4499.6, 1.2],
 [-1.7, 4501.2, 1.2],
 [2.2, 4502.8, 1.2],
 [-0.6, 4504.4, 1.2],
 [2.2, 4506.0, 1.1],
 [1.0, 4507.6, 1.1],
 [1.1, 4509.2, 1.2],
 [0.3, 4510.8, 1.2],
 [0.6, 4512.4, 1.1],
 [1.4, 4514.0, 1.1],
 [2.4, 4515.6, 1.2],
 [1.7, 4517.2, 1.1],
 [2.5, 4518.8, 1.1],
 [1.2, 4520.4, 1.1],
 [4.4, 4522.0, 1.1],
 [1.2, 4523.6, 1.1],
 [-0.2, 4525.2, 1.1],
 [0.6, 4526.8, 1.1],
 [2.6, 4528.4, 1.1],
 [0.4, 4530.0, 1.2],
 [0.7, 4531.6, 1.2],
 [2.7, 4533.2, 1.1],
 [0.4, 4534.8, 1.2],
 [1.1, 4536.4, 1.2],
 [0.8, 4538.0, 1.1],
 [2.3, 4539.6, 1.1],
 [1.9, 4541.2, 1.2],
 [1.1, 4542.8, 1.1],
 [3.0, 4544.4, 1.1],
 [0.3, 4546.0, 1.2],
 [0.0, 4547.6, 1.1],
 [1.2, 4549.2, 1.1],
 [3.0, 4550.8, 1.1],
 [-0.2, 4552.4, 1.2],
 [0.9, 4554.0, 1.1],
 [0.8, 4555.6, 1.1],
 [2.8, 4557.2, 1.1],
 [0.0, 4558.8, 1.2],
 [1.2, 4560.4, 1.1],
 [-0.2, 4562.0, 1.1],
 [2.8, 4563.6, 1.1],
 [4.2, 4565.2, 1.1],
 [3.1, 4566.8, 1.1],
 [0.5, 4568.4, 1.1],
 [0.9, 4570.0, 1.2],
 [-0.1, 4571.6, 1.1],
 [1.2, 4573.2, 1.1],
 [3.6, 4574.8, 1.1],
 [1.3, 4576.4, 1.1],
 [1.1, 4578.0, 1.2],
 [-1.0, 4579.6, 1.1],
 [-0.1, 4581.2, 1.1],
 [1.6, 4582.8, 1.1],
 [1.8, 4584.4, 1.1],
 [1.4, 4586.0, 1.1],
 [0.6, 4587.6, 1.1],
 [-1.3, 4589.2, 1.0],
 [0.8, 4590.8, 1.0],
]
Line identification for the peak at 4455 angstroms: [O II]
